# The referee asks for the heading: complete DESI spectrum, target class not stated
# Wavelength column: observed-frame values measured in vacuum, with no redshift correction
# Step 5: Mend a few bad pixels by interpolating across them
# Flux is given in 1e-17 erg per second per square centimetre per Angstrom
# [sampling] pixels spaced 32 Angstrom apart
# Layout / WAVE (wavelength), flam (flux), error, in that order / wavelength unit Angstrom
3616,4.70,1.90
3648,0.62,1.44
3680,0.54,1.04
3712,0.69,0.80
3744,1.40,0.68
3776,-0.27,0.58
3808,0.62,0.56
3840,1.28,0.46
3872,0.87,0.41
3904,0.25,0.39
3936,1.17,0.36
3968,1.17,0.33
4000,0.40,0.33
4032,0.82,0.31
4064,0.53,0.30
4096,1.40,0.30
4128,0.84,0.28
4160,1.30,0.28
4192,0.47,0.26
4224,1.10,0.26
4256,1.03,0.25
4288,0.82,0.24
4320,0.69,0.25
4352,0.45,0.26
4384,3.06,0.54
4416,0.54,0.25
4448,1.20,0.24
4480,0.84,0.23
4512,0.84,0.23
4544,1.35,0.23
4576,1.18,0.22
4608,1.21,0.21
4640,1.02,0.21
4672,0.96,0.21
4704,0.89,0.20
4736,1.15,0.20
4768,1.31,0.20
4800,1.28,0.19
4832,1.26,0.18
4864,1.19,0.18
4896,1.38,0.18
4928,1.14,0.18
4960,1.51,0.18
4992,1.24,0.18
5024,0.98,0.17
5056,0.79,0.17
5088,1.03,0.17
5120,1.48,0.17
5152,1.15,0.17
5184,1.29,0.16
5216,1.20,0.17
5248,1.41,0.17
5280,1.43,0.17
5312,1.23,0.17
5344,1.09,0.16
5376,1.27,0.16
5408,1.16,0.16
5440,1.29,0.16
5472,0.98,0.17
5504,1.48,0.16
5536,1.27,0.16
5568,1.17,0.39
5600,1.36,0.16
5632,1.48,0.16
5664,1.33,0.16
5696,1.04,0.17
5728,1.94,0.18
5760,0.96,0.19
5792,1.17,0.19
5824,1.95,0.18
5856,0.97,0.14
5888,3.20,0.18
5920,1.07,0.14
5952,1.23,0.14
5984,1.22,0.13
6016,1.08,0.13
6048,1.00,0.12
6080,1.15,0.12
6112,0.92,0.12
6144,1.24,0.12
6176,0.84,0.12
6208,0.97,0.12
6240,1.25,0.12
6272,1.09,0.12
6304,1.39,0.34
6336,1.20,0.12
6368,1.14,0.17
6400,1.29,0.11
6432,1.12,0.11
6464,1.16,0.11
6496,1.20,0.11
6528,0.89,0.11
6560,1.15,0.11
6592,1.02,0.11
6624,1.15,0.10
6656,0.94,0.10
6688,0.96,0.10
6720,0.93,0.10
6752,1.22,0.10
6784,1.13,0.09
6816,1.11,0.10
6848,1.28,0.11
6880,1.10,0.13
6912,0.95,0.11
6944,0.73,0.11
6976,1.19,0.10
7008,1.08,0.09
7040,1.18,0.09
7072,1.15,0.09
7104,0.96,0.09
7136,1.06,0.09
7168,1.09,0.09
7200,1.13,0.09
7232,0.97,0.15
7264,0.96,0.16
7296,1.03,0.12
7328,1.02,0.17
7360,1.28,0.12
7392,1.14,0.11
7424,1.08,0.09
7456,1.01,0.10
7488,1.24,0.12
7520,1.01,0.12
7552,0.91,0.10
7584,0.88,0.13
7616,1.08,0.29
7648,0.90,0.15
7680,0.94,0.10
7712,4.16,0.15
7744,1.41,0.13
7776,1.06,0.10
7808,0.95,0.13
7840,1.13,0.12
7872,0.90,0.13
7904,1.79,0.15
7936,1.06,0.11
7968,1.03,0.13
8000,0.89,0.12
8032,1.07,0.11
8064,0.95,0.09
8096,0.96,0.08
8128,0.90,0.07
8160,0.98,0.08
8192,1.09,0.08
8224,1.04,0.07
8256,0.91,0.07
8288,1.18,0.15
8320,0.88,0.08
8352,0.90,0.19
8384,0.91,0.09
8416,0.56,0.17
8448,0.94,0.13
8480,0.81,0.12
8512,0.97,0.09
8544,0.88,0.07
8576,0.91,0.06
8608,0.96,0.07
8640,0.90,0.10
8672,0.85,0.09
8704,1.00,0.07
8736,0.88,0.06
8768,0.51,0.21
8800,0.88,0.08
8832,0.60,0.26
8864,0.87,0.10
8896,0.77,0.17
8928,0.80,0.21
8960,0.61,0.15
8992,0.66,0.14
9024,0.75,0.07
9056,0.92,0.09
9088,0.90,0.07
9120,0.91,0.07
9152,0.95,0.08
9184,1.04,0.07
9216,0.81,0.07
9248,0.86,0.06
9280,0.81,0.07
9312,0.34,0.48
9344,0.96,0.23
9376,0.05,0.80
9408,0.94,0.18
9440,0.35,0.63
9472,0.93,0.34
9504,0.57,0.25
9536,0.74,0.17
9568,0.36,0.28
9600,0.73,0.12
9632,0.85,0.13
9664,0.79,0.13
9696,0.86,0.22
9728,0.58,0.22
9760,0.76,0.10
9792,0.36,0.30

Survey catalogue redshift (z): 0.176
